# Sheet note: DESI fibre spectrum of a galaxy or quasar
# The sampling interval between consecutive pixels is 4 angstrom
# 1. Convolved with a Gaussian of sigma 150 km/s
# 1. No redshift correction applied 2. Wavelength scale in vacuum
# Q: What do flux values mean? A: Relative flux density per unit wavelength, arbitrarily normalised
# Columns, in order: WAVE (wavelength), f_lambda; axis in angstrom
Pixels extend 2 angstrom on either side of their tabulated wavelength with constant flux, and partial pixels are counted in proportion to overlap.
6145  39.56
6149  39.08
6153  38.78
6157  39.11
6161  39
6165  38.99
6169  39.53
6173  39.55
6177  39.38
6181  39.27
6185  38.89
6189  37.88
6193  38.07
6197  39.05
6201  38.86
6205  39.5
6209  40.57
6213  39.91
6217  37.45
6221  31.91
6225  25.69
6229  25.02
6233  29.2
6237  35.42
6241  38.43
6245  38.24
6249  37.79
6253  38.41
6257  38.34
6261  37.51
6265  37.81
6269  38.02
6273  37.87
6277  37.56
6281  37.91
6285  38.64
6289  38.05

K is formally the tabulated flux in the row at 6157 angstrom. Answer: 39.11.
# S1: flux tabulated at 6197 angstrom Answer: 39.05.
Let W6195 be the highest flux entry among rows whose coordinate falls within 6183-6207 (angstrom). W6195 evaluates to 39.5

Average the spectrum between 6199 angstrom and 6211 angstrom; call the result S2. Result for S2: 39.6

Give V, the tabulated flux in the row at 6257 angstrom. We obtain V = 38.34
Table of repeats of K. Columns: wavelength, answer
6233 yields 29.2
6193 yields 38.07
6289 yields 38.05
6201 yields 38.86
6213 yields 39.91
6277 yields 37.56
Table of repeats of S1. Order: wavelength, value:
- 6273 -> 37.87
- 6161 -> 39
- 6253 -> 38.41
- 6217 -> 37.45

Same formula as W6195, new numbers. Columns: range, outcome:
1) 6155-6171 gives 39.53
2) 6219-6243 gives 38.43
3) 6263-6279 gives 38.02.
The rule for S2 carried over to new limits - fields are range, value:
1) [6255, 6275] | 37.9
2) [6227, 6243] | 32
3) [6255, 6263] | 37.9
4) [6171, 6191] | 39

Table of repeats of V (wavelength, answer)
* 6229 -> 25.02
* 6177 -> 39.38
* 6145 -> 39.56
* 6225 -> 25.69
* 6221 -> 31.91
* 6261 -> 37.51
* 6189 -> 37.88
